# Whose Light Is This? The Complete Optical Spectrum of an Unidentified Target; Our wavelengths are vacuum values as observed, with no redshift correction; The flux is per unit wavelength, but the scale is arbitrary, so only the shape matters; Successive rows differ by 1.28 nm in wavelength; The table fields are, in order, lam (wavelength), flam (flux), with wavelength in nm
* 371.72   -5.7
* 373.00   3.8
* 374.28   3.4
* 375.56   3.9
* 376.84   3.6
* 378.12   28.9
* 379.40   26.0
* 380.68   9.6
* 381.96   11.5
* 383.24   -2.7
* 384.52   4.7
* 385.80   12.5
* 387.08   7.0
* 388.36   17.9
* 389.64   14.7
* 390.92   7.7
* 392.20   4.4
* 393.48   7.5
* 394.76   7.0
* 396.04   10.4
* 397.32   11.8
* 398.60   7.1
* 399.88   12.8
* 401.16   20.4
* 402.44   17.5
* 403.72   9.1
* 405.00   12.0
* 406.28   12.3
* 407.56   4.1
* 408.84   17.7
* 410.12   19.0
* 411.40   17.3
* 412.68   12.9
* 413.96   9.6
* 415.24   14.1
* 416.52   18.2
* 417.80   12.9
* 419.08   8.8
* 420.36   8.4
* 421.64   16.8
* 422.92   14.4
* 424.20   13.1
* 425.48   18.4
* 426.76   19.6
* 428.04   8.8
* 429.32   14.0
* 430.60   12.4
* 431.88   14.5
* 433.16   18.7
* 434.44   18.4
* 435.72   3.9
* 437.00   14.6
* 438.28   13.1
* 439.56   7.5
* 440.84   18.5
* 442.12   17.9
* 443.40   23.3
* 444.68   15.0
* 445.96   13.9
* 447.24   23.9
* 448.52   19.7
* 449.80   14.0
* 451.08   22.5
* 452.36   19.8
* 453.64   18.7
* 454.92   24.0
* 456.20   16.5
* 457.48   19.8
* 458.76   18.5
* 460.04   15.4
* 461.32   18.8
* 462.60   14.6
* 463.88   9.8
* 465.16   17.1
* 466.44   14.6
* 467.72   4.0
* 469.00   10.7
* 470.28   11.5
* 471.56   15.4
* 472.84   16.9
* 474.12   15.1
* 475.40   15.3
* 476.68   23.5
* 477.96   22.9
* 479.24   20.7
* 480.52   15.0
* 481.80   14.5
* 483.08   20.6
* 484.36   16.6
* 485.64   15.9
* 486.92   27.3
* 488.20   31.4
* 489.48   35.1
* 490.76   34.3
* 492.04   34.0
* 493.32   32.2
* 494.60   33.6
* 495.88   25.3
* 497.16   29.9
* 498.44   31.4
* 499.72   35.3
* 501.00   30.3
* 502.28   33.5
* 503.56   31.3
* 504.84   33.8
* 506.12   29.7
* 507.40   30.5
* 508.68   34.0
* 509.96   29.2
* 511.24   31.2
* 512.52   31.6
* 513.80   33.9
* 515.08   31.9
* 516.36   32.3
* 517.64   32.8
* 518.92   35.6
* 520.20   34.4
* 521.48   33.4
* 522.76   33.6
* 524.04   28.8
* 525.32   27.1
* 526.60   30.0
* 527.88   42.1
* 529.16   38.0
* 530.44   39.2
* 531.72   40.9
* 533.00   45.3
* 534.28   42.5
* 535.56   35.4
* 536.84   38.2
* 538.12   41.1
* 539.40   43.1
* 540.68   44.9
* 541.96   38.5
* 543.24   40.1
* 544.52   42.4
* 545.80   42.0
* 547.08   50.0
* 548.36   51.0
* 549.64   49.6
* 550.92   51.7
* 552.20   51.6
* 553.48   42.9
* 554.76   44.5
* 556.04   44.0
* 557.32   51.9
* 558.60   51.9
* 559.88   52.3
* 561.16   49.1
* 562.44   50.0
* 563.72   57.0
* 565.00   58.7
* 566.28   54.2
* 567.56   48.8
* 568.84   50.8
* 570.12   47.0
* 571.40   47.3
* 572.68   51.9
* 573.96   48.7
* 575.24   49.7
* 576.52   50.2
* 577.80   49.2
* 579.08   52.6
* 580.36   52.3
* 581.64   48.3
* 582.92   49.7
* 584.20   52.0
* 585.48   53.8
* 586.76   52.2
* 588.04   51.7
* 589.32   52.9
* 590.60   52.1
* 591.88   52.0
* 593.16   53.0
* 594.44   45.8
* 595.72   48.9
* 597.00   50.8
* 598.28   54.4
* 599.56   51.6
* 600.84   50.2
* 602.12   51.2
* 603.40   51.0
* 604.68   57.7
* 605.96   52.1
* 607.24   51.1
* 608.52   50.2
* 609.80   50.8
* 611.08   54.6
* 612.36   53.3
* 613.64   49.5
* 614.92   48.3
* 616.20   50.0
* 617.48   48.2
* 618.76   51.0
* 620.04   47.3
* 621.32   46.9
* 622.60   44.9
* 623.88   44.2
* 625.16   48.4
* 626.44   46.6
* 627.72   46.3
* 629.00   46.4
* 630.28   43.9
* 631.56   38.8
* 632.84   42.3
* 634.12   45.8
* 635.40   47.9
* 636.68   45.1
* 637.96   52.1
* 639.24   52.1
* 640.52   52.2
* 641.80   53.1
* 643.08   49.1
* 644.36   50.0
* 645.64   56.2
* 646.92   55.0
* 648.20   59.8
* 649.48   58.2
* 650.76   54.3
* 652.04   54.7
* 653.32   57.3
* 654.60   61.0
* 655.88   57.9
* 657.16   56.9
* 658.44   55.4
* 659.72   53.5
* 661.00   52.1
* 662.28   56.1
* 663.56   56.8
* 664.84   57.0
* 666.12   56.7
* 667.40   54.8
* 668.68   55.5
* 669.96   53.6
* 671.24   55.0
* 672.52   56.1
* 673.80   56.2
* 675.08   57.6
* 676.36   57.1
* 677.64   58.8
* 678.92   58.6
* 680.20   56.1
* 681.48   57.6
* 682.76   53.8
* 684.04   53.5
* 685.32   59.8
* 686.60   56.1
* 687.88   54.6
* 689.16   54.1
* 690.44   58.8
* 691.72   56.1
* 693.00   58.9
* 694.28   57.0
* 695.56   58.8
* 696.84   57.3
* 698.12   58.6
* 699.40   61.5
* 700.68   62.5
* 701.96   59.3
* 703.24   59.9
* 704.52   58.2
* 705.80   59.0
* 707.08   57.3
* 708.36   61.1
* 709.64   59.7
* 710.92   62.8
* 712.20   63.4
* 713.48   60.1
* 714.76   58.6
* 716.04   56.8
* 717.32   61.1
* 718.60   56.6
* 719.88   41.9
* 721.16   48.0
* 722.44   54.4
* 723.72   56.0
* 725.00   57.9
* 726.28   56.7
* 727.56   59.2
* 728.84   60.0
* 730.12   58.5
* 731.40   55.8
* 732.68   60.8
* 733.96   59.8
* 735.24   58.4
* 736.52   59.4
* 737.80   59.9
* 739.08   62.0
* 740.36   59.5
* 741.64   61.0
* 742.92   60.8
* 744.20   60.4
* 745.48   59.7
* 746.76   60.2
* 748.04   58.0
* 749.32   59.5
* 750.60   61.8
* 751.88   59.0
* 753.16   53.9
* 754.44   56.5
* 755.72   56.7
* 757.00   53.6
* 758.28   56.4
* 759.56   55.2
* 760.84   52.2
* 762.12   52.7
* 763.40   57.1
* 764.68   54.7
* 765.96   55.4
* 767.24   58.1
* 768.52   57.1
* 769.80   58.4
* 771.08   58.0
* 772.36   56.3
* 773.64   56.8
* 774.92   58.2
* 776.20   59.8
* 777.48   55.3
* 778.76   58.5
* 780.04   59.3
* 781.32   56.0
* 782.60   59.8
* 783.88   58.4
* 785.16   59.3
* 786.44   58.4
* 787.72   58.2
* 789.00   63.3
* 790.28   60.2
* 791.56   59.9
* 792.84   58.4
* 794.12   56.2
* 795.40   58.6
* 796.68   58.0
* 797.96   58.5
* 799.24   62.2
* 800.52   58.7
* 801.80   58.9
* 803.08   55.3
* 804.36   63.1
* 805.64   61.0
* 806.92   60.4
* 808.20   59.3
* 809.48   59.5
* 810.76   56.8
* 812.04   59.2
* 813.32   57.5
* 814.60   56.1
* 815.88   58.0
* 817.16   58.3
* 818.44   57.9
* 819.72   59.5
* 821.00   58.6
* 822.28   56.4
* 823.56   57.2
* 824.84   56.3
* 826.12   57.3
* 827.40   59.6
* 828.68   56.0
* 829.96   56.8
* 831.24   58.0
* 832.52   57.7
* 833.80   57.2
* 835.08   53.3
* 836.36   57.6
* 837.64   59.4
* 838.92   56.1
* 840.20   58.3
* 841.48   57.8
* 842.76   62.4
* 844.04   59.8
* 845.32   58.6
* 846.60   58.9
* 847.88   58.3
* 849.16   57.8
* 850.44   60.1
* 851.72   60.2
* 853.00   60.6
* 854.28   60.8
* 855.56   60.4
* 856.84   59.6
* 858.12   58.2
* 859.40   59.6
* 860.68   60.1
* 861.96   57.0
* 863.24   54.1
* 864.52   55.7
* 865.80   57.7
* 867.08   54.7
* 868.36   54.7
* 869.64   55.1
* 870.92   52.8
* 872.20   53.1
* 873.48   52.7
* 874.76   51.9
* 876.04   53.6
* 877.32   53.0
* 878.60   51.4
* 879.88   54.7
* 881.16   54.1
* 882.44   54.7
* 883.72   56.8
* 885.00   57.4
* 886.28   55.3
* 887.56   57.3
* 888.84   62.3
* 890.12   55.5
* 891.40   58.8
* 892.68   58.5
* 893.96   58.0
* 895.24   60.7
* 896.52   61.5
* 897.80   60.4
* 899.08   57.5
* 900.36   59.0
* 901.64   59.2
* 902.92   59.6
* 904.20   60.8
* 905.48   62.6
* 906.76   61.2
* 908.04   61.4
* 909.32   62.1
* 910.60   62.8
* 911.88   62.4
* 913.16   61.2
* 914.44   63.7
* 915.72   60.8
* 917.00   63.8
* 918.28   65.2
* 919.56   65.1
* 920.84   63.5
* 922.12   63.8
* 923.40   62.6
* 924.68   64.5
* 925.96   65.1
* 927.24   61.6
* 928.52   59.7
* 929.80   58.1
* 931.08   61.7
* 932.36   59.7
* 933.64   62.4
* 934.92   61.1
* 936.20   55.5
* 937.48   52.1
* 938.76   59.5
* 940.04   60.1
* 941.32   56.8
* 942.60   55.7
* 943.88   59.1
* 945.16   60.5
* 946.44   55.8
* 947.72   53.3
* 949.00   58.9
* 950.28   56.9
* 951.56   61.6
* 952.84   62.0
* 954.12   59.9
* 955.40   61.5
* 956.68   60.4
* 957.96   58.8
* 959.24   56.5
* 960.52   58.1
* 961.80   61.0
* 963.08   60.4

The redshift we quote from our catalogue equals 0.222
